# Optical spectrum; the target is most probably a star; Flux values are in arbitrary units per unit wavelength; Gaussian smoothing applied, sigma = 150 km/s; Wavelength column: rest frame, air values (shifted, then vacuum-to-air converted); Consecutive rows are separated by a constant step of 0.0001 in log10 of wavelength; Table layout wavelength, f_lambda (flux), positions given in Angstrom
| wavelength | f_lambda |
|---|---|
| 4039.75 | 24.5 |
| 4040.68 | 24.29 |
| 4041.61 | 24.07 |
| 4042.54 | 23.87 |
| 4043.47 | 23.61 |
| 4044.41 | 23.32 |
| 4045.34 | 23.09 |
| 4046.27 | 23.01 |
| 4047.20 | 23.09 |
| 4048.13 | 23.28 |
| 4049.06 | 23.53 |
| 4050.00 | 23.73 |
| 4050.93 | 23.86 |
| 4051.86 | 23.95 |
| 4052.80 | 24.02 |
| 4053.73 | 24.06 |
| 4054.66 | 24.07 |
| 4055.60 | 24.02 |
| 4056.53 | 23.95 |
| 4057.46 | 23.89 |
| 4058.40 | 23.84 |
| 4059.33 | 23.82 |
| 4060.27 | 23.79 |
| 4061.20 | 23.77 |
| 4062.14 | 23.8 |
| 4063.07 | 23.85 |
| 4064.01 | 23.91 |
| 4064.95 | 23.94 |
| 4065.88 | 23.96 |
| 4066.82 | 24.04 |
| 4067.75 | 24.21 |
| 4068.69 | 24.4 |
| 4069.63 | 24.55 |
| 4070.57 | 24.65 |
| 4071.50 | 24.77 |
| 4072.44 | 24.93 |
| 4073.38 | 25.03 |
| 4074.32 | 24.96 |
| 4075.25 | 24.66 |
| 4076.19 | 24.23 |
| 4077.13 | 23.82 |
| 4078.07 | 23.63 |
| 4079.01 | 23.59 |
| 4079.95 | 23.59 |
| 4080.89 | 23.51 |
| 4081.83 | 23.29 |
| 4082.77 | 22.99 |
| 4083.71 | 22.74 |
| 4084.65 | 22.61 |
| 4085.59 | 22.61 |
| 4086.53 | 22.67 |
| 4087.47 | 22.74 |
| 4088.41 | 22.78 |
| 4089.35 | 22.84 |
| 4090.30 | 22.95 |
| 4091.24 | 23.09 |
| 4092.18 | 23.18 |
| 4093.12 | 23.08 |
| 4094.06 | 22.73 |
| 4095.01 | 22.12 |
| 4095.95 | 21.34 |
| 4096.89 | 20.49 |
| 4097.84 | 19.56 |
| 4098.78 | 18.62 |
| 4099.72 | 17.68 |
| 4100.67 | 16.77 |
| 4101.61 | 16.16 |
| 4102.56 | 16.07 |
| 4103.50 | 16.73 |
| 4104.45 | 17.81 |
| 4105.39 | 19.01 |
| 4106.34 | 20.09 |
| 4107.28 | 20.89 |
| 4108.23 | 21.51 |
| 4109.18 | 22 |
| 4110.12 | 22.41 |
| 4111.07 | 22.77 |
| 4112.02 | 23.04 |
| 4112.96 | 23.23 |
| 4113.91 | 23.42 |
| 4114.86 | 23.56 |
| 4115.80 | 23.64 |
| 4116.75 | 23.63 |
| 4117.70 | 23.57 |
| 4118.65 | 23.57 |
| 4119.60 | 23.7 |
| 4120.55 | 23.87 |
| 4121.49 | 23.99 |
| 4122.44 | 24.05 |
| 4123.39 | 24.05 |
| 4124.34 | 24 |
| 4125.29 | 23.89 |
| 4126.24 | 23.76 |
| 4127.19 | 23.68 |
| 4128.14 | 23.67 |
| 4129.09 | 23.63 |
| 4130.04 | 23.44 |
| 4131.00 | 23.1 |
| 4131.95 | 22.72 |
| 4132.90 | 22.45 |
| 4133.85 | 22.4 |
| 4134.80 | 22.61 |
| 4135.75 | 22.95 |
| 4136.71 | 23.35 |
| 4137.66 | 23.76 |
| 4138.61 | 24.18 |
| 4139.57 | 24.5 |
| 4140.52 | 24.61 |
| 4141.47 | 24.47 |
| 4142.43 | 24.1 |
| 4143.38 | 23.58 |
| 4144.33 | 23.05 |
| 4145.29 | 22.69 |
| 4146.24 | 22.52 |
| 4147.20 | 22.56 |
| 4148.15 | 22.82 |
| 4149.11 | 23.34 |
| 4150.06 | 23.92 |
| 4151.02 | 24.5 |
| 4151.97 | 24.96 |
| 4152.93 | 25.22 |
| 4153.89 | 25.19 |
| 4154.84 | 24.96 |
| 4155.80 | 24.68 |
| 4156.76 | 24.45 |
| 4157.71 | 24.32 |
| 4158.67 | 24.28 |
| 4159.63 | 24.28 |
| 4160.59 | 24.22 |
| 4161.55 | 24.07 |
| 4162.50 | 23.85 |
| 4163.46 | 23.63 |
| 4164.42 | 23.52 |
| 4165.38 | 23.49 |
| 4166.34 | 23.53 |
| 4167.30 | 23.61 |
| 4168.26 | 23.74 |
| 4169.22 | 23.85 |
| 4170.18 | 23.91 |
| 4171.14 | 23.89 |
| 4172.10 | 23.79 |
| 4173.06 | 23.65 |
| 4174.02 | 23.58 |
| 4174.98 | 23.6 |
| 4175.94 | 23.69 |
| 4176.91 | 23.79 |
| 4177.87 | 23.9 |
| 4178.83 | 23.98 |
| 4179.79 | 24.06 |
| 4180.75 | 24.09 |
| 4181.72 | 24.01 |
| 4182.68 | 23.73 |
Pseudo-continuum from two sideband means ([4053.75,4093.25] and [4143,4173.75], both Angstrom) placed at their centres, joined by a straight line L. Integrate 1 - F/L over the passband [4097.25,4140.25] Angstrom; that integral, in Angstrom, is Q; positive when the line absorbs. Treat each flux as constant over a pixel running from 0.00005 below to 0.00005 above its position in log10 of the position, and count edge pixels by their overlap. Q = 3.11 Angstrom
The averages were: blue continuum 23.7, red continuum 23.9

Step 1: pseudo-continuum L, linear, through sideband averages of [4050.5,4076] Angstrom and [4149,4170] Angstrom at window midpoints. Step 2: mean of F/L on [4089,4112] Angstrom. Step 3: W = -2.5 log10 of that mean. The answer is 0.18 mag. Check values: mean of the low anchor 24.2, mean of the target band 20.4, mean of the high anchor 24.2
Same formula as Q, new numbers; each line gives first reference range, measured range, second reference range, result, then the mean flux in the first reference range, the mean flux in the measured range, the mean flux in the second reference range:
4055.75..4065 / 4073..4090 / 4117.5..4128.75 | 0.3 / 23.9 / 23.4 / 23.8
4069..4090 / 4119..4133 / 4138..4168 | 0.1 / 23.7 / 23.6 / 24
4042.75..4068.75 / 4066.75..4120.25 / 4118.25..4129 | 3.4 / 23.8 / 22.3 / 23.8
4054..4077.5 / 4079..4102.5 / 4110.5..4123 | 2.2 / 24.2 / 21.6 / 23.5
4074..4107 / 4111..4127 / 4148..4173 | -0.8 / 21.5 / 23.7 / 24.1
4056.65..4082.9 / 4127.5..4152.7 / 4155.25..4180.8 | 0.5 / 24.1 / 23.5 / 23.9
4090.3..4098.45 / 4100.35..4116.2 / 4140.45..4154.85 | 1.4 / 22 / 20.6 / 23.9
